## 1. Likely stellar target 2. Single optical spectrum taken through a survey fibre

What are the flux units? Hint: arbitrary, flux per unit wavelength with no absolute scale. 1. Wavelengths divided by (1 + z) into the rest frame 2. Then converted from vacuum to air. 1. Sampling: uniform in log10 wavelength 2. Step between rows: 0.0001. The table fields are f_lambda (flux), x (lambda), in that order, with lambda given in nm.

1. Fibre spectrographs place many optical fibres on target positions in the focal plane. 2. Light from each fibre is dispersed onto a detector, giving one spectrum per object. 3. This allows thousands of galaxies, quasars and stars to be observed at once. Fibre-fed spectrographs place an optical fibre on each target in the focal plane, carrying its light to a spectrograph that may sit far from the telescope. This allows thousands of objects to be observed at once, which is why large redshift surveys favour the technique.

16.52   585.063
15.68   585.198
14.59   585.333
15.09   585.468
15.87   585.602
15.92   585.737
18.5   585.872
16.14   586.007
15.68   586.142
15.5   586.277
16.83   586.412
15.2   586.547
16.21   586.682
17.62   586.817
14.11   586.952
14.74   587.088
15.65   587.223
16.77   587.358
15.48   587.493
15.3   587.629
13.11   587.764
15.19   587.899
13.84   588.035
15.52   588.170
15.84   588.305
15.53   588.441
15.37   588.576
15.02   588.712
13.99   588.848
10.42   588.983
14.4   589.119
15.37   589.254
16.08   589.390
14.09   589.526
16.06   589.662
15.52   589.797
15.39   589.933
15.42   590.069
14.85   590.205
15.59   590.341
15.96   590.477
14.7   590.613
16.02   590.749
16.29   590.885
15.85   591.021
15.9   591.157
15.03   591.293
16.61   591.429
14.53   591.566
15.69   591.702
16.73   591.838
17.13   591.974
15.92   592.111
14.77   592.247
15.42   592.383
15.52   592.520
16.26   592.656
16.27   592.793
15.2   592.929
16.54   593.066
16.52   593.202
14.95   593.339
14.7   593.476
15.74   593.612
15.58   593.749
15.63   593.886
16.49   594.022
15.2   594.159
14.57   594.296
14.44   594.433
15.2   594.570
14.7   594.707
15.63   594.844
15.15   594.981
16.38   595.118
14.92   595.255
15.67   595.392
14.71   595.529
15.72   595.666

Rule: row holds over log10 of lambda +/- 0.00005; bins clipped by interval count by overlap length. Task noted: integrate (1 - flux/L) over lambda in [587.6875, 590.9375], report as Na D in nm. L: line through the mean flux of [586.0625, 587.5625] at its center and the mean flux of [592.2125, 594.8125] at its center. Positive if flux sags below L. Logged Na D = 0.14 nm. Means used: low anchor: 15.8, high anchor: 15.5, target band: 15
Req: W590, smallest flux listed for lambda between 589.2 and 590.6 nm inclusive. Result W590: 14.09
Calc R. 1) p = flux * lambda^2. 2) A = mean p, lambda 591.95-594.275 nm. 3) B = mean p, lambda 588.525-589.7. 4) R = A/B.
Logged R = 1.10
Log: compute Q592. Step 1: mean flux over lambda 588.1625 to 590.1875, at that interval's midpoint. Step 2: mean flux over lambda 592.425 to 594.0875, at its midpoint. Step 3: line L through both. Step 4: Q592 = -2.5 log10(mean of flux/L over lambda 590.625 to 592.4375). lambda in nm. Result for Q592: -0.028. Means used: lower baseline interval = 14.9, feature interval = 15.8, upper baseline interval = 15.8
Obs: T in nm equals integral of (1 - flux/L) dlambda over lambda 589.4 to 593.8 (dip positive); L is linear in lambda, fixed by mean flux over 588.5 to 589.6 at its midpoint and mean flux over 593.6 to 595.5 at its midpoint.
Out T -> -0.249 nm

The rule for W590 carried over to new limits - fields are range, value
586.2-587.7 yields 14.11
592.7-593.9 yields 14.7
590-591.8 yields 14.53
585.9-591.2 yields 10.42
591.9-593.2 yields 14.77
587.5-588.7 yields 13.11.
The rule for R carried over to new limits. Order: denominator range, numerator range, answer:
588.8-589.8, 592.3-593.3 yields 1.11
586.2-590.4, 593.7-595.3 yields 1.03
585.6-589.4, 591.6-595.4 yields 1.04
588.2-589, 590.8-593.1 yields 1.09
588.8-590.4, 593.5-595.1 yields 1.05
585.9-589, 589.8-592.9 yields 1.04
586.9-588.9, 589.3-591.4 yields 1.04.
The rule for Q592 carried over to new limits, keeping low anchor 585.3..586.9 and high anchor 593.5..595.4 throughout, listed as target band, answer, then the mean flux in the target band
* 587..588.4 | 0.06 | 15.1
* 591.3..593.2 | -0.02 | 15.9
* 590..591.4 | 0.01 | 15.6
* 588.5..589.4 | 0.11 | 14.3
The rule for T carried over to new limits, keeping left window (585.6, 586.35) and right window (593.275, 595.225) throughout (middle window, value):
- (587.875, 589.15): 0.12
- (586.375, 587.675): 0.03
